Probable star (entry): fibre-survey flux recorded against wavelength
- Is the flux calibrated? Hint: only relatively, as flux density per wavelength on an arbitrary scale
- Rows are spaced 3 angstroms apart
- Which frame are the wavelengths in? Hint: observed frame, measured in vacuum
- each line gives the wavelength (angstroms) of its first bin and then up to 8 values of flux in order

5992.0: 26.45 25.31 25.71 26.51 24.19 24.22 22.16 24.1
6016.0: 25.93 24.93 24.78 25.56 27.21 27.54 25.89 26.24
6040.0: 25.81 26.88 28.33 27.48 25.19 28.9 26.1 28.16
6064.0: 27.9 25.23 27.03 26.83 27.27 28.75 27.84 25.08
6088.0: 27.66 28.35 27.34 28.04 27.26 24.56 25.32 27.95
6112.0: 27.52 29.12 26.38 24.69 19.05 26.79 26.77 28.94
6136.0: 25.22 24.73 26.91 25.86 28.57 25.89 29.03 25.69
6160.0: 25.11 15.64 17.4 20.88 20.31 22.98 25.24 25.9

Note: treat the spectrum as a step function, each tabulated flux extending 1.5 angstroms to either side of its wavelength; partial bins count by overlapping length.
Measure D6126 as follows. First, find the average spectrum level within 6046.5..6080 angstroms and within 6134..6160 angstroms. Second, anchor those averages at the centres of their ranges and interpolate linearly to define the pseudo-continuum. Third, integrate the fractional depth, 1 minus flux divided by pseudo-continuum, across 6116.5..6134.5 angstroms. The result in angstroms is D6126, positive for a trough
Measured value 0.8 angstroms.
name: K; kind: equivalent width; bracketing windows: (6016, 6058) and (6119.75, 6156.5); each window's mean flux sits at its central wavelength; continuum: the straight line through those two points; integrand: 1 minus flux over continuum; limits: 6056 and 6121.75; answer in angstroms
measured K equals -2.0 angstroms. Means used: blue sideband 26.5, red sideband 26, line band 27.1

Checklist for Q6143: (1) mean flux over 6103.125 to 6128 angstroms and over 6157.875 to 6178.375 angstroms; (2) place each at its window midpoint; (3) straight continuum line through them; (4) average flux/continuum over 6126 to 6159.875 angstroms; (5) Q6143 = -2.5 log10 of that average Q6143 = -0.15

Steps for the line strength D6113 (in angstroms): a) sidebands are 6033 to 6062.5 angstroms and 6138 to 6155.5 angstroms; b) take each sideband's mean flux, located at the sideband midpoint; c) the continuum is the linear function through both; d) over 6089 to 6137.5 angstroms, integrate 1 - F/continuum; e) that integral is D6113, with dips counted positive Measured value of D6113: 0.78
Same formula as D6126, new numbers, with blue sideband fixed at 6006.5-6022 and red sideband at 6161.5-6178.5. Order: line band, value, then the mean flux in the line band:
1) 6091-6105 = -3.1 angstroms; 26.9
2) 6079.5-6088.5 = -1.8 angstroms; 27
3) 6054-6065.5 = -2.3 angstroms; 27.7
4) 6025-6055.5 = -4.1 angstroms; 26.8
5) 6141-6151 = -3.0 angstroms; 26.9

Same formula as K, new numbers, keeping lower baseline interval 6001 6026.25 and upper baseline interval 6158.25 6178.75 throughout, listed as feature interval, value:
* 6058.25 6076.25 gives -2.8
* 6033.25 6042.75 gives -0.8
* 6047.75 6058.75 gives -1.5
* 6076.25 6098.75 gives -4.6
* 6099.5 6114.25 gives -2.8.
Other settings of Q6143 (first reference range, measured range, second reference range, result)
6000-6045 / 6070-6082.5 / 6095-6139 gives -0.07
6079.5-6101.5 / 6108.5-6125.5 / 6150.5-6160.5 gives 0.06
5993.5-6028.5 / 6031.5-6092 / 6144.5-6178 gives -0.11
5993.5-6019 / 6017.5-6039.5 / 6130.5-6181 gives -0.06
